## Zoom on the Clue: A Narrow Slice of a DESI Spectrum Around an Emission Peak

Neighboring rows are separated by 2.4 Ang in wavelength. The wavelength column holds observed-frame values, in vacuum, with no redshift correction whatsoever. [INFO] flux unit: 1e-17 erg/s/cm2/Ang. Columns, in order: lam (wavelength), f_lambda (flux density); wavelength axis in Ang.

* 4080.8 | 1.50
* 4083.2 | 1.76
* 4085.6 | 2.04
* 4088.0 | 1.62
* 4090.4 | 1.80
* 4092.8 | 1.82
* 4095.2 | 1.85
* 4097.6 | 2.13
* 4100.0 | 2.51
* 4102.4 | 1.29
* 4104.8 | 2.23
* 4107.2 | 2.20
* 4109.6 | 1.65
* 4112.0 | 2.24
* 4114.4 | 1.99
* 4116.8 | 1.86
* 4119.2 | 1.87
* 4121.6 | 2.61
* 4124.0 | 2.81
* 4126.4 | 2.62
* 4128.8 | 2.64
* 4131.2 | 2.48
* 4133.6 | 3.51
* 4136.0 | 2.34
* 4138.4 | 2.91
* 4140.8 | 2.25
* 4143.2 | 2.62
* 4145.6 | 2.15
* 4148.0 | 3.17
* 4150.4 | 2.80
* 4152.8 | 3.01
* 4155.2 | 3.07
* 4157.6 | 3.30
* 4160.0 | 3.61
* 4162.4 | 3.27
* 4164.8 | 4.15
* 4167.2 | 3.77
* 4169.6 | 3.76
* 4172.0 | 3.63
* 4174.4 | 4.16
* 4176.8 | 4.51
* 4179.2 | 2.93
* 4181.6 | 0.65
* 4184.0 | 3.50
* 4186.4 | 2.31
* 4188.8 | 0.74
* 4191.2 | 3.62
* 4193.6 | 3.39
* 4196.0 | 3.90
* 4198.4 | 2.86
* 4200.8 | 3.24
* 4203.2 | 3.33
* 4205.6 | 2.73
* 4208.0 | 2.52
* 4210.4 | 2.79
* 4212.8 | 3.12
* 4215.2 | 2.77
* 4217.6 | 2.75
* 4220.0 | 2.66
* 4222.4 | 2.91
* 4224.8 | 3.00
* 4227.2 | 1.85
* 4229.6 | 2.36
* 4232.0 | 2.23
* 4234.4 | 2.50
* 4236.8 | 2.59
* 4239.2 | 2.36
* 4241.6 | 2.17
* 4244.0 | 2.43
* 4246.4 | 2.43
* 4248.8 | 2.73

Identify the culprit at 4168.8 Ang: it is C IV 1549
